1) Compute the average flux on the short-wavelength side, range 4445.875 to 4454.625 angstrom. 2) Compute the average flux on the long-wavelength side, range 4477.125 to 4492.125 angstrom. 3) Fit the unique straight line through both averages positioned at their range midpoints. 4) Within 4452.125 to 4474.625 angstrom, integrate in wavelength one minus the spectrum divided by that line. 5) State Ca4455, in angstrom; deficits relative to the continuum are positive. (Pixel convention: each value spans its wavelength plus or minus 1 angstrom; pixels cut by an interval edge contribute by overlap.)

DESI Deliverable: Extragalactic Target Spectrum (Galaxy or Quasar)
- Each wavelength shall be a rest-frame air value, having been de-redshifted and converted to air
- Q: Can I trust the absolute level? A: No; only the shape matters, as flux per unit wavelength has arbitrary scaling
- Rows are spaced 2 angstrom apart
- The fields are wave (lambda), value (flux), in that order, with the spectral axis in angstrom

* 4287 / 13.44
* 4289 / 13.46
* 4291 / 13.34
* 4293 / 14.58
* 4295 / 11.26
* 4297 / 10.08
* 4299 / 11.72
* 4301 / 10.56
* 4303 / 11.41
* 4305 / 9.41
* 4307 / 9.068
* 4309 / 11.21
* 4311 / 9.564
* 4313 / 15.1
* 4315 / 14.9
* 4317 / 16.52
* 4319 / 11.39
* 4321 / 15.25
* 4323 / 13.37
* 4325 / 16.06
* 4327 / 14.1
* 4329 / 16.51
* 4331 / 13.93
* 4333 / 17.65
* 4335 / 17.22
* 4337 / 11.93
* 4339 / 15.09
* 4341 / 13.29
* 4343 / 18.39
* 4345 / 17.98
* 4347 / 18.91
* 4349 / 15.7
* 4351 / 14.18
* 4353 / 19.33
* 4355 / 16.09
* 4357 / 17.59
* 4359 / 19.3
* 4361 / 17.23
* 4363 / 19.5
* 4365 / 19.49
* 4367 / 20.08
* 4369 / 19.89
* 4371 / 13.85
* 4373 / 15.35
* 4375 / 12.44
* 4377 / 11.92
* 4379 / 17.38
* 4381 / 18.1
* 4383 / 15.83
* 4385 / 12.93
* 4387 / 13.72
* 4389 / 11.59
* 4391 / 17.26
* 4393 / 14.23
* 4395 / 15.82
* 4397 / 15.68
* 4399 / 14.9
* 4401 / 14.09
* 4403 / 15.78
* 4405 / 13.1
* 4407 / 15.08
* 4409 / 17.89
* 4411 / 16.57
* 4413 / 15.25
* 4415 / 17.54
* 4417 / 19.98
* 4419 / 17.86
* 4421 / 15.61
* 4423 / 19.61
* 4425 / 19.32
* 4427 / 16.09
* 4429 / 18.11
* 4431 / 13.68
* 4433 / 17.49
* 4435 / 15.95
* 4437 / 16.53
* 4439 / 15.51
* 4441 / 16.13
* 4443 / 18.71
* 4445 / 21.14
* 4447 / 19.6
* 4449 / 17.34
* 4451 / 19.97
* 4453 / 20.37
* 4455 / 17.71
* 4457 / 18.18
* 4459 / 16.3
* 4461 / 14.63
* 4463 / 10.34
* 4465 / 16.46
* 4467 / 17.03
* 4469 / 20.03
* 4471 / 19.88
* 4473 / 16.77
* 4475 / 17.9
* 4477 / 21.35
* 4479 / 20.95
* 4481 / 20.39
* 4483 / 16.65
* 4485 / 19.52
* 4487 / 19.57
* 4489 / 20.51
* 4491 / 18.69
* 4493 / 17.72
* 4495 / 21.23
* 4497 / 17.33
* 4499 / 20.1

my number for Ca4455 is 2.66 angstrom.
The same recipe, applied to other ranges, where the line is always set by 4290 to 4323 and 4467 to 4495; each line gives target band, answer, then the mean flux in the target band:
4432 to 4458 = -0.4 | 18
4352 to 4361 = -2.4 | 18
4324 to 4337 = -2.4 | 15.6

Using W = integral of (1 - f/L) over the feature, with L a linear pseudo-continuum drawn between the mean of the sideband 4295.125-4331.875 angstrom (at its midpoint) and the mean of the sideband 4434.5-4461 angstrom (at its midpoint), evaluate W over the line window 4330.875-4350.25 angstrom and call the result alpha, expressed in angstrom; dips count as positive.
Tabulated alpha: -3.2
